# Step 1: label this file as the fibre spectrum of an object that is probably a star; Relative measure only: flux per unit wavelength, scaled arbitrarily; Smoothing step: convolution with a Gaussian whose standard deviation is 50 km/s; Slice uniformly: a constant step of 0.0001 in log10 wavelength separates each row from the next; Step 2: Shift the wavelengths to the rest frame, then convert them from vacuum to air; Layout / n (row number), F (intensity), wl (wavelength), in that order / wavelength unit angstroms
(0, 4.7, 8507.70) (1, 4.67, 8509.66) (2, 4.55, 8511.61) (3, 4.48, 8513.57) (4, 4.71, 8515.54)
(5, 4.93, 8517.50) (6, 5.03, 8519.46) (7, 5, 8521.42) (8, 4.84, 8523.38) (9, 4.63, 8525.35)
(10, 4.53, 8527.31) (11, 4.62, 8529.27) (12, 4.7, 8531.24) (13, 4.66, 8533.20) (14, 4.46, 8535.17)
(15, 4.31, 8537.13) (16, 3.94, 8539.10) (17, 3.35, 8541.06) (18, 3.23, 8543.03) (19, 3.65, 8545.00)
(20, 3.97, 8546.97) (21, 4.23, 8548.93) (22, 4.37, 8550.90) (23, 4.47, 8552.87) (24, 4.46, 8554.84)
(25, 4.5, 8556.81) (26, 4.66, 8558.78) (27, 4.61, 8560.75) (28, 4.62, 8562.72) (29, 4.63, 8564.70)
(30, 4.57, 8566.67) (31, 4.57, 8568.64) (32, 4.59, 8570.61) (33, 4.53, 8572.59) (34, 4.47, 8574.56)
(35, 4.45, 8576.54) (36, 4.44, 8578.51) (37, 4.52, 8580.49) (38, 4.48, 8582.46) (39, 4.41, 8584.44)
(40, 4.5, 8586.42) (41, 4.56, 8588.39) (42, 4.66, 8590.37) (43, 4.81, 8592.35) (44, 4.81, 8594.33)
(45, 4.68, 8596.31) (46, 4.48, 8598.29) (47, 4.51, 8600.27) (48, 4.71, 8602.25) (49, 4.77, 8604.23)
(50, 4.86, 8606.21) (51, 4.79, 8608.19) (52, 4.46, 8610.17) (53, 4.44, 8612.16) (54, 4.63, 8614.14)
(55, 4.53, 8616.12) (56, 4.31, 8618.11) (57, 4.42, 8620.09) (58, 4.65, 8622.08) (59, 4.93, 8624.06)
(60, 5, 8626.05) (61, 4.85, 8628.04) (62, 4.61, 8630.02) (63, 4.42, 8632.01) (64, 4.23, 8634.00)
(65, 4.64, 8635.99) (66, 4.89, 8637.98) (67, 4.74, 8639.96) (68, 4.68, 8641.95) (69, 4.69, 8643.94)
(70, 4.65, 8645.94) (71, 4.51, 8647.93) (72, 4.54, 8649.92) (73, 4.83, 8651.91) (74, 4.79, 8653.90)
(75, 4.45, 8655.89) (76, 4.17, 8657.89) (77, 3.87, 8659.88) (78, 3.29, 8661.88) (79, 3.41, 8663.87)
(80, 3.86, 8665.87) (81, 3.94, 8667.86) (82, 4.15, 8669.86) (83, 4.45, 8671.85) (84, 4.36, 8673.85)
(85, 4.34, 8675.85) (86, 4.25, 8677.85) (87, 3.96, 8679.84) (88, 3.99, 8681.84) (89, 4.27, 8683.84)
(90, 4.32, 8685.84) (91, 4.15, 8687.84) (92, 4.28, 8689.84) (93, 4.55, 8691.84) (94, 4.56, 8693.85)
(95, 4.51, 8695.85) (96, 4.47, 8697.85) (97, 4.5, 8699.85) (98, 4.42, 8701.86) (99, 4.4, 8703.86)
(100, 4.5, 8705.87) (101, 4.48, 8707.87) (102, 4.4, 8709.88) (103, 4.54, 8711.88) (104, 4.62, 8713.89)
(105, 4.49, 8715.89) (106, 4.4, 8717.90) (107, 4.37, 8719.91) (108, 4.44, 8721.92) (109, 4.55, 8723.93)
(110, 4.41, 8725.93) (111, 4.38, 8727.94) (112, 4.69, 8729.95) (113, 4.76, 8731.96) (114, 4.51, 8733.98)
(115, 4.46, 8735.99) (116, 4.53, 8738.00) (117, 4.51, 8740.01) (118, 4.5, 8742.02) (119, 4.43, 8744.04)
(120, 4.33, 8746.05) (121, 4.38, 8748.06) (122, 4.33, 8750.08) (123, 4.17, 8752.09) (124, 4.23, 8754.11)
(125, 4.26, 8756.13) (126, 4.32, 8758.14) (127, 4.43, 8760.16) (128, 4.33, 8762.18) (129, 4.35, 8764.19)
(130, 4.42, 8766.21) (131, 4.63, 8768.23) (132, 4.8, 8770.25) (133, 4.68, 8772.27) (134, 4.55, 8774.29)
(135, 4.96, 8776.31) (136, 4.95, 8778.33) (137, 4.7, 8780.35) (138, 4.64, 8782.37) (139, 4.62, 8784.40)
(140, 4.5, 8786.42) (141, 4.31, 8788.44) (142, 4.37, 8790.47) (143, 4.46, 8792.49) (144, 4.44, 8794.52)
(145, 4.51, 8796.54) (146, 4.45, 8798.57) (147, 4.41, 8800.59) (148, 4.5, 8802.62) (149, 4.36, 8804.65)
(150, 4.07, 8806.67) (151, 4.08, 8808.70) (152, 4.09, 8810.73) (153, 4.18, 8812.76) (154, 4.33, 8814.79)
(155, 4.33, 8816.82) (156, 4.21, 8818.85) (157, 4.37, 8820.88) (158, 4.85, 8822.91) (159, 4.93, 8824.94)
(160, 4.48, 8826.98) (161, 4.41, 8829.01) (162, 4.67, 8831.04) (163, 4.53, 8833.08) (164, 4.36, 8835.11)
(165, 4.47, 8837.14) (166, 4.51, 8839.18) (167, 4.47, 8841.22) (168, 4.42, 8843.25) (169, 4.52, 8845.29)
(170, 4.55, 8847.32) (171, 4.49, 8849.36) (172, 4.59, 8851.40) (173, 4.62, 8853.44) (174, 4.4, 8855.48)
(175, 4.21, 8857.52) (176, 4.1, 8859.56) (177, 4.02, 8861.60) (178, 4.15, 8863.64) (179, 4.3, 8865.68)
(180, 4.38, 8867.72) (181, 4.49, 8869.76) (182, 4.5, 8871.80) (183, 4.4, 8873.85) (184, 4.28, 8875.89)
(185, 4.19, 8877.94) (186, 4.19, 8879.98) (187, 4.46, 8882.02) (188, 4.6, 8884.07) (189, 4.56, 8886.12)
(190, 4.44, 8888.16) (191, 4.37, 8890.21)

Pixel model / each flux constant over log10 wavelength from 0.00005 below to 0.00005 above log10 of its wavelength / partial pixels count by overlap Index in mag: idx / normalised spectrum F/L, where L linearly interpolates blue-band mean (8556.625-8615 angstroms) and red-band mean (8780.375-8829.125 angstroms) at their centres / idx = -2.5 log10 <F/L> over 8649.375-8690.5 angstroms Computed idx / 0.09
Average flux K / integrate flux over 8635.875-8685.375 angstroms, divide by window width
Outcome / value 4.3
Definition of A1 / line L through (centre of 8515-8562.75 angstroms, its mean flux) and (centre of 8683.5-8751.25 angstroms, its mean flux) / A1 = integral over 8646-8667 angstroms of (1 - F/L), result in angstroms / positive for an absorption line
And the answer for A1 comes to 1.2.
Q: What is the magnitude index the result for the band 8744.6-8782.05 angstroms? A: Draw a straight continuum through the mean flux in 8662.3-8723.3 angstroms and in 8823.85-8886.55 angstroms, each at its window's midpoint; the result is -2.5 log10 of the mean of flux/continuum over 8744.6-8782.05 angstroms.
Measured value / -0.03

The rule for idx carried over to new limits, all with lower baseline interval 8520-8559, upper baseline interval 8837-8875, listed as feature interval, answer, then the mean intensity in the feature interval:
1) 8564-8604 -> -0.057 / 4.57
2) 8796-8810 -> 0.014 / 4.33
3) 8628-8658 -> -0.063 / 4.61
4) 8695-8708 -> -0.025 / 4.47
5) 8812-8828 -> -0.018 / 4.46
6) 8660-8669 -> 0.191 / 3.66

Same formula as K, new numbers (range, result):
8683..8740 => 4.46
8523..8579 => 4.38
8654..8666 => 3.91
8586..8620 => 4.62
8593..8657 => 4.64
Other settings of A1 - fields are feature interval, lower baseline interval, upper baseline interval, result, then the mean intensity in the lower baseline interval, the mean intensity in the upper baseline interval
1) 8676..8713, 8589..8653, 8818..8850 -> 1.9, 4.65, 4.52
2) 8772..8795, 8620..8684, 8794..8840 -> -1.0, 4.39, 4.41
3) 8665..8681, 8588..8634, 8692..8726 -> 1.3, 4.64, 4.48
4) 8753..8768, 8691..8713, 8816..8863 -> 0.4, 4.48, 4.45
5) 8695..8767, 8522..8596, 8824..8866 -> 0.0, 4.43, 4.44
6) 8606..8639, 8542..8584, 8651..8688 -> -2.9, 4.38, 4.15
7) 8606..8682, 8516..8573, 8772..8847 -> 0.5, 4.44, 4.48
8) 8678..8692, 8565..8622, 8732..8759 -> 0.8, 4.57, 4.39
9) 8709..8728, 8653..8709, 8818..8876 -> -0.8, 4.24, 4.44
